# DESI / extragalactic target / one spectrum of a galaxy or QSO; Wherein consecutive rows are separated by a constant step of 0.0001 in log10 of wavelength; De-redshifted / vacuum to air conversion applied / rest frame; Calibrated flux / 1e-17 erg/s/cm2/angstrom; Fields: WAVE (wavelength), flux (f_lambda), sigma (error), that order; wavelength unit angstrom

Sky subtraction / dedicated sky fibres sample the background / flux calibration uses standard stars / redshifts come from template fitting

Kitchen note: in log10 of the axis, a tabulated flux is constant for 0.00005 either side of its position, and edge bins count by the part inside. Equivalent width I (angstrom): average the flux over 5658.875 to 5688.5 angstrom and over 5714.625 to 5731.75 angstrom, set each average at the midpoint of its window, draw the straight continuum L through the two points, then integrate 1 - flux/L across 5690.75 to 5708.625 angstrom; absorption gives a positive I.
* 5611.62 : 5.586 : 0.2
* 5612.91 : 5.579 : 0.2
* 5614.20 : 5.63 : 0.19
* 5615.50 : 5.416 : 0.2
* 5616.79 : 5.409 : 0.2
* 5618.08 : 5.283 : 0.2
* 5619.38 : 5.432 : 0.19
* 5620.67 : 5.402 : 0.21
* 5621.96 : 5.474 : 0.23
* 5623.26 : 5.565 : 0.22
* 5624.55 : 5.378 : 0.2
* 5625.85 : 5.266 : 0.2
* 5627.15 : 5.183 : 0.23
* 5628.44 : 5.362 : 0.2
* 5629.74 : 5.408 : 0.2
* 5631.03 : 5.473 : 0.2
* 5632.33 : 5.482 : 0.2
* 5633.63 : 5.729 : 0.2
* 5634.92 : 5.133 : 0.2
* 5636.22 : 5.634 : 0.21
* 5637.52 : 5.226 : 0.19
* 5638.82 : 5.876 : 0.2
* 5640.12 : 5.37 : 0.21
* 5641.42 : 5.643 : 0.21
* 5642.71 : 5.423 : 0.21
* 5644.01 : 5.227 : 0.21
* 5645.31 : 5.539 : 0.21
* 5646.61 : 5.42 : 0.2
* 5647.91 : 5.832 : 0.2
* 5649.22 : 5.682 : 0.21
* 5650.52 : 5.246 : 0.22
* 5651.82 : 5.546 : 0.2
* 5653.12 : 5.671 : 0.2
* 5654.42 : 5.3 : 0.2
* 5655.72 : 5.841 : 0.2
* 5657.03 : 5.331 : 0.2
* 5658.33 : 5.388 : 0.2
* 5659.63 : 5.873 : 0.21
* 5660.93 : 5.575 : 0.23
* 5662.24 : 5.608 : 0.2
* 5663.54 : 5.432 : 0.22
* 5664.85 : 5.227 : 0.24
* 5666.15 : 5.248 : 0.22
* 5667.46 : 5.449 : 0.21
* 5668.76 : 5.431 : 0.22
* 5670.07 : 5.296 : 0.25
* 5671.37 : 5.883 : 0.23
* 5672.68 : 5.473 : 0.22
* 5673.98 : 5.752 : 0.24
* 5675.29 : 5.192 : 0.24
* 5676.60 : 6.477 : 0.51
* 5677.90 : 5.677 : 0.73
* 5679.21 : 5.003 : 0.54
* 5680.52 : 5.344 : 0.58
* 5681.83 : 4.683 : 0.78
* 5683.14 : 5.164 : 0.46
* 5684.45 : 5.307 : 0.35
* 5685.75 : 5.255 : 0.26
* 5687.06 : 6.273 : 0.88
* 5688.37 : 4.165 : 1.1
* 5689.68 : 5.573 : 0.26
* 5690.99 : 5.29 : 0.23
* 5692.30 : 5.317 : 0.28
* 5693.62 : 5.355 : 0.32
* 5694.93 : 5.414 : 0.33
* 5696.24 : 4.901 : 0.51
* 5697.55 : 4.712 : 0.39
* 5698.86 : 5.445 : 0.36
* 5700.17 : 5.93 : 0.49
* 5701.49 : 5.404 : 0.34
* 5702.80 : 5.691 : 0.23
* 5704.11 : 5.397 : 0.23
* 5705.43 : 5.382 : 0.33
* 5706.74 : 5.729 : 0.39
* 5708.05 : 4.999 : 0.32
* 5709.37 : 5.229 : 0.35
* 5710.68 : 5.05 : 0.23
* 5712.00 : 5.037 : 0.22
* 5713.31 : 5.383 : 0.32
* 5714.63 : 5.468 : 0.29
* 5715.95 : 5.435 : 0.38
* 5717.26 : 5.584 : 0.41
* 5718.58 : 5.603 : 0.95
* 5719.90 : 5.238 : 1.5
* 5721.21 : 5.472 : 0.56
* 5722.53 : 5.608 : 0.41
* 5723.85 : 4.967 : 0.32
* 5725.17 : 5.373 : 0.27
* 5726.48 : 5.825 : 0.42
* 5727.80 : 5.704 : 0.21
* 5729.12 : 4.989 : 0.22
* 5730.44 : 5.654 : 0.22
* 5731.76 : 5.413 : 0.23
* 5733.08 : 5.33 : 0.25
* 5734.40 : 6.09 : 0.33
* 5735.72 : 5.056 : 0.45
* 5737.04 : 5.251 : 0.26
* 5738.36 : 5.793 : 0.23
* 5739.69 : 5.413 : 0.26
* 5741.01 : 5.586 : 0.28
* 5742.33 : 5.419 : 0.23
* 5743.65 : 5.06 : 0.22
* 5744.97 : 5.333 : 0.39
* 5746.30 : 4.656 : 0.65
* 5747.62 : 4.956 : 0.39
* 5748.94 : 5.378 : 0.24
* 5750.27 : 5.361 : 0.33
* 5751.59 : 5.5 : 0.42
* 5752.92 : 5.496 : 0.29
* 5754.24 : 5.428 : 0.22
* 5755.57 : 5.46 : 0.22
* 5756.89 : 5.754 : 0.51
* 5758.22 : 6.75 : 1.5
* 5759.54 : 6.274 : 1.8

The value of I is 0.3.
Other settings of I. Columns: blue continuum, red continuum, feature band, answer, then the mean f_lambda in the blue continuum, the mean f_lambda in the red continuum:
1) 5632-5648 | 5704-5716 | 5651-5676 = -0.3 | 5.49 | 5.3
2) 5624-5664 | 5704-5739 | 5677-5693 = 0.5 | 5.49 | 5.41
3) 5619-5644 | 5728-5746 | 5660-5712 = 0.4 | 5.44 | 5.4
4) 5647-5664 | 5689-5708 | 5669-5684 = 0.1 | 5.56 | 5.38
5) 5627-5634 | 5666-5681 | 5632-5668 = -0.1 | 5.45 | 5.53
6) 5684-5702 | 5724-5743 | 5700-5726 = 0.0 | 5.31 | 5.48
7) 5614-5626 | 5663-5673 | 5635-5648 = -0.2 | 5.42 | 5.43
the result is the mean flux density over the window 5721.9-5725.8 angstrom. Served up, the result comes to 5.31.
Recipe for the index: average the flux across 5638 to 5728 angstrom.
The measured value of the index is 5.43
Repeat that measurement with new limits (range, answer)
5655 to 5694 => 5.43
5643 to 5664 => 5.53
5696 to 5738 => 5.39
